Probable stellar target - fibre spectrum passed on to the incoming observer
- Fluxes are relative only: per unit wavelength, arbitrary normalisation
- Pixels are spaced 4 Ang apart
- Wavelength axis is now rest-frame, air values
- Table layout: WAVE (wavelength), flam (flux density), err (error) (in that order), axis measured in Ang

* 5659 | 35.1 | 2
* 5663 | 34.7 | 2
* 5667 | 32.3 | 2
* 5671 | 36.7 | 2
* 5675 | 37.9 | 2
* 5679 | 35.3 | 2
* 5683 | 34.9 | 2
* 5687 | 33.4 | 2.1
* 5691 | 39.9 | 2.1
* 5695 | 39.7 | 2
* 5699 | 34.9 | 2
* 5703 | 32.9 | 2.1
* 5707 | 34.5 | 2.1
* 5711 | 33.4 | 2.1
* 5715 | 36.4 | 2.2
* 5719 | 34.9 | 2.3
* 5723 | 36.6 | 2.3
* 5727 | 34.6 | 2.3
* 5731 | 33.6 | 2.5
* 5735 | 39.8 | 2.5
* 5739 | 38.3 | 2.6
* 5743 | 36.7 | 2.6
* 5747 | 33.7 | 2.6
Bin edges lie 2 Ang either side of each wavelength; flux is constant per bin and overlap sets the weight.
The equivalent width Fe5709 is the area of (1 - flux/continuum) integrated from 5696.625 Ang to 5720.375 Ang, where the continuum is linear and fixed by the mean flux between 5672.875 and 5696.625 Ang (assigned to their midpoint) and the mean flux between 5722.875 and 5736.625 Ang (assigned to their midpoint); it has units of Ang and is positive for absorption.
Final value 1.2 Ang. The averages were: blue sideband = 36.8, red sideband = 36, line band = 34.6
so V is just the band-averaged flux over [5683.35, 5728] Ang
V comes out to 35.6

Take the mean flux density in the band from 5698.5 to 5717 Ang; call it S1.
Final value 34.4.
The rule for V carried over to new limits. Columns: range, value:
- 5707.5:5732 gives 34.9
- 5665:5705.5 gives 35.8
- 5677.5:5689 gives 34.5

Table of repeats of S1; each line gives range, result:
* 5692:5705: 36.1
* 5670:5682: 36.5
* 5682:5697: 37.1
